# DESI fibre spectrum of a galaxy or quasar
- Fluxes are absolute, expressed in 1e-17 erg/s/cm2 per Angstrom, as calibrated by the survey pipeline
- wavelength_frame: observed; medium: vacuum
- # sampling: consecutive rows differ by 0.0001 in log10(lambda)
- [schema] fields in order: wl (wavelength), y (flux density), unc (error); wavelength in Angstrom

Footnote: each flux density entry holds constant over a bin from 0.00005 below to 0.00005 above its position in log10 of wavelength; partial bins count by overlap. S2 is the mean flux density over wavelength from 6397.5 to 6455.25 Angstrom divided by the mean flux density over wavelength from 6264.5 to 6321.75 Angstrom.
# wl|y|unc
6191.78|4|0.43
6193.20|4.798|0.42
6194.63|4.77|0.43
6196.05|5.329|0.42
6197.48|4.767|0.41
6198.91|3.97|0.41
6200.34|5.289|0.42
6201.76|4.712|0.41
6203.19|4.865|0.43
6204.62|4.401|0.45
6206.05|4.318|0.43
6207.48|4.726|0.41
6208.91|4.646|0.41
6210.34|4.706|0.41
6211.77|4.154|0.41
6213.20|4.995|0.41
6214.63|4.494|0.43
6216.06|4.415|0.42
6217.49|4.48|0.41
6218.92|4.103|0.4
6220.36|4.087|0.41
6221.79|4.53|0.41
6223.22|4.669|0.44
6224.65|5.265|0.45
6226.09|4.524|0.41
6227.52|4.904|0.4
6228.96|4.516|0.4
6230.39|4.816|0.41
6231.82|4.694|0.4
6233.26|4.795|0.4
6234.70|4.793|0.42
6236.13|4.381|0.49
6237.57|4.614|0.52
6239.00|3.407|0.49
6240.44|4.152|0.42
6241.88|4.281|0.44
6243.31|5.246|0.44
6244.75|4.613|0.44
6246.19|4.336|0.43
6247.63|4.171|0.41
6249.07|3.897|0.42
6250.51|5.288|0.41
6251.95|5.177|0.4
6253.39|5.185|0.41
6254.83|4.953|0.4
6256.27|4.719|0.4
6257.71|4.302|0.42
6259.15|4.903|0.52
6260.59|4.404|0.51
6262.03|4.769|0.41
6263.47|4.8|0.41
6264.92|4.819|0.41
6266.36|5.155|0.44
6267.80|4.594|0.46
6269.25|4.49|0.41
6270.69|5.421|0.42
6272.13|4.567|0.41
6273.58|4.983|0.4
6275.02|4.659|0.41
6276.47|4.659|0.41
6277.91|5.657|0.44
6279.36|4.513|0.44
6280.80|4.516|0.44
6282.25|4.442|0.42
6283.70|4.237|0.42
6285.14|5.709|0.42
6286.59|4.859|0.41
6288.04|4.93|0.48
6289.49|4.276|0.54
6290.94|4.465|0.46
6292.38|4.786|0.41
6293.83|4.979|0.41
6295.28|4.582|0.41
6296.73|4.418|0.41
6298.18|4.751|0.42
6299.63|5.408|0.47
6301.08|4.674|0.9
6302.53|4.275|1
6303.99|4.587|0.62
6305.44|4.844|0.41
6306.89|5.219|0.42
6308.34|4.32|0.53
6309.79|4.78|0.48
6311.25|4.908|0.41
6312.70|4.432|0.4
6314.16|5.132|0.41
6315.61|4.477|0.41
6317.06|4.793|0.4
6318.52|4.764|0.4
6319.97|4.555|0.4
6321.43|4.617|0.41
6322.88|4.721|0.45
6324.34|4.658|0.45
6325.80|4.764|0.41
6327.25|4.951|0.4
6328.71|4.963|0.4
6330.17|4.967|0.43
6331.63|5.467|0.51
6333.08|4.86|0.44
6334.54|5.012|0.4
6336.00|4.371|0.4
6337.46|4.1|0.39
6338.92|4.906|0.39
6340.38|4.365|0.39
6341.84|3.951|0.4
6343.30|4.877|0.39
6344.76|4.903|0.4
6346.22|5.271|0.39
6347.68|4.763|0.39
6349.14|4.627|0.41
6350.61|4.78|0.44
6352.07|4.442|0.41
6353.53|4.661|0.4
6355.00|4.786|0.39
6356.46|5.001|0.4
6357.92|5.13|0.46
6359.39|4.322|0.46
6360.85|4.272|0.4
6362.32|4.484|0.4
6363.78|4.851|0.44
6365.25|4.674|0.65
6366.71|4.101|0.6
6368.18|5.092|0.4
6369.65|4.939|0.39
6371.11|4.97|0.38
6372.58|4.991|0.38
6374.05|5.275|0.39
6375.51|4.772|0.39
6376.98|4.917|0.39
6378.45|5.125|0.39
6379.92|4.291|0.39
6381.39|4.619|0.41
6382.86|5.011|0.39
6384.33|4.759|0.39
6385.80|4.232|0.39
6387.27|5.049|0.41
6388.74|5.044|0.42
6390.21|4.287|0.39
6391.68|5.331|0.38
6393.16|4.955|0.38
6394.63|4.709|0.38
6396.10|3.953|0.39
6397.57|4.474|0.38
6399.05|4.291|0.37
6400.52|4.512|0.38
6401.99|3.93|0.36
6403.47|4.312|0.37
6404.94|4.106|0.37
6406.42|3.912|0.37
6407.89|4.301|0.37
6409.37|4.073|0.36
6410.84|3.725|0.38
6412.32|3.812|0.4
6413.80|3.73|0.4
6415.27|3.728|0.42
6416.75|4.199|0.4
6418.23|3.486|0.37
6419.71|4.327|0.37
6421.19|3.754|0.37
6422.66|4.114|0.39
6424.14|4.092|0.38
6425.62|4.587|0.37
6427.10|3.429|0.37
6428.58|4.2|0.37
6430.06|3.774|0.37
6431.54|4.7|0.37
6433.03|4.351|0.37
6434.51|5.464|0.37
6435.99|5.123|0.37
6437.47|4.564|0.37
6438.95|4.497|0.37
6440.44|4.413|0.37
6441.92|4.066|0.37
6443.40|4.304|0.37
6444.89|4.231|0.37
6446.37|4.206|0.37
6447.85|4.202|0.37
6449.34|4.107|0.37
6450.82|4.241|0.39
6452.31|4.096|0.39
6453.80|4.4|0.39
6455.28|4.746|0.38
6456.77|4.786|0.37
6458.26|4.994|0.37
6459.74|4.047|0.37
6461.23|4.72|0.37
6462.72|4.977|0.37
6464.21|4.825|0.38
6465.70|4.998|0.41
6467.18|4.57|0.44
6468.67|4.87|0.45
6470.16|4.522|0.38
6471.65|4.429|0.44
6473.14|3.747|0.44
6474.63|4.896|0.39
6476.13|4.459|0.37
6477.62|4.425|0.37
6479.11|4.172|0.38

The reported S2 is 0.9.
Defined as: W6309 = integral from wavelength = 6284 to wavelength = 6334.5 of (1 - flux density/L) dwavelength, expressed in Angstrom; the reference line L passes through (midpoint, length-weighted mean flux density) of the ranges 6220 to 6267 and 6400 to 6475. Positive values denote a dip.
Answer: -2.86 Angstrom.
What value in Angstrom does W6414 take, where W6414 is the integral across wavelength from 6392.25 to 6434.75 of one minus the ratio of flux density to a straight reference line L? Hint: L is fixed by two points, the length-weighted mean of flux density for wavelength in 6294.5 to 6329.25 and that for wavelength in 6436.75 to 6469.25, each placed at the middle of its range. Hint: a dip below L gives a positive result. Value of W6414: 3.7 Angstrom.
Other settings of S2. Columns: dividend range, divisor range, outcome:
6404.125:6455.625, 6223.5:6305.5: 0.89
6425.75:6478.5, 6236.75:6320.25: 0.95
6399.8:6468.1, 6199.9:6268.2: 0.93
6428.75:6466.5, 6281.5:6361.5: 0.95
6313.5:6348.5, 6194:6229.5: 1.03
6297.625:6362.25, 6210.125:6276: 1.02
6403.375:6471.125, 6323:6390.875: 0.91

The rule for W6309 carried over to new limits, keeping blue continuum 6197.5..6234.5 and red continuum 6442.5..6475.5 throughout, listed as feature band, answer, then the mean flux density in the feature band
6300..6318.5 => -0.6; 4.72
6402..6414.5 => 1.4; 3.99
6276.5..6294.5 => -0.8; 4.78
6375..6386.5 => -0.5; 4.71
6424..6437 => 0.2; 4.43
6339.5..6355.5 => -0.5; 4.67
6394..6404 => 0.5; 4.31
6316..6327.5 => -0.4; 4.71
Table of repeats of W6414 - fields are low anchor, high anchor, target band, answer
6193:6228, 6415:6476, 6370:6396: -2.1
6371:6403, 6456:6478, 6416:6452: 3.0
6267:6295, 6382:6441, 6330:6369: -1.4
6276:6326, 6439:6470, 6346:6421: 1.3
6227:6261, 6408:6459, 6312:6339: -1.9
